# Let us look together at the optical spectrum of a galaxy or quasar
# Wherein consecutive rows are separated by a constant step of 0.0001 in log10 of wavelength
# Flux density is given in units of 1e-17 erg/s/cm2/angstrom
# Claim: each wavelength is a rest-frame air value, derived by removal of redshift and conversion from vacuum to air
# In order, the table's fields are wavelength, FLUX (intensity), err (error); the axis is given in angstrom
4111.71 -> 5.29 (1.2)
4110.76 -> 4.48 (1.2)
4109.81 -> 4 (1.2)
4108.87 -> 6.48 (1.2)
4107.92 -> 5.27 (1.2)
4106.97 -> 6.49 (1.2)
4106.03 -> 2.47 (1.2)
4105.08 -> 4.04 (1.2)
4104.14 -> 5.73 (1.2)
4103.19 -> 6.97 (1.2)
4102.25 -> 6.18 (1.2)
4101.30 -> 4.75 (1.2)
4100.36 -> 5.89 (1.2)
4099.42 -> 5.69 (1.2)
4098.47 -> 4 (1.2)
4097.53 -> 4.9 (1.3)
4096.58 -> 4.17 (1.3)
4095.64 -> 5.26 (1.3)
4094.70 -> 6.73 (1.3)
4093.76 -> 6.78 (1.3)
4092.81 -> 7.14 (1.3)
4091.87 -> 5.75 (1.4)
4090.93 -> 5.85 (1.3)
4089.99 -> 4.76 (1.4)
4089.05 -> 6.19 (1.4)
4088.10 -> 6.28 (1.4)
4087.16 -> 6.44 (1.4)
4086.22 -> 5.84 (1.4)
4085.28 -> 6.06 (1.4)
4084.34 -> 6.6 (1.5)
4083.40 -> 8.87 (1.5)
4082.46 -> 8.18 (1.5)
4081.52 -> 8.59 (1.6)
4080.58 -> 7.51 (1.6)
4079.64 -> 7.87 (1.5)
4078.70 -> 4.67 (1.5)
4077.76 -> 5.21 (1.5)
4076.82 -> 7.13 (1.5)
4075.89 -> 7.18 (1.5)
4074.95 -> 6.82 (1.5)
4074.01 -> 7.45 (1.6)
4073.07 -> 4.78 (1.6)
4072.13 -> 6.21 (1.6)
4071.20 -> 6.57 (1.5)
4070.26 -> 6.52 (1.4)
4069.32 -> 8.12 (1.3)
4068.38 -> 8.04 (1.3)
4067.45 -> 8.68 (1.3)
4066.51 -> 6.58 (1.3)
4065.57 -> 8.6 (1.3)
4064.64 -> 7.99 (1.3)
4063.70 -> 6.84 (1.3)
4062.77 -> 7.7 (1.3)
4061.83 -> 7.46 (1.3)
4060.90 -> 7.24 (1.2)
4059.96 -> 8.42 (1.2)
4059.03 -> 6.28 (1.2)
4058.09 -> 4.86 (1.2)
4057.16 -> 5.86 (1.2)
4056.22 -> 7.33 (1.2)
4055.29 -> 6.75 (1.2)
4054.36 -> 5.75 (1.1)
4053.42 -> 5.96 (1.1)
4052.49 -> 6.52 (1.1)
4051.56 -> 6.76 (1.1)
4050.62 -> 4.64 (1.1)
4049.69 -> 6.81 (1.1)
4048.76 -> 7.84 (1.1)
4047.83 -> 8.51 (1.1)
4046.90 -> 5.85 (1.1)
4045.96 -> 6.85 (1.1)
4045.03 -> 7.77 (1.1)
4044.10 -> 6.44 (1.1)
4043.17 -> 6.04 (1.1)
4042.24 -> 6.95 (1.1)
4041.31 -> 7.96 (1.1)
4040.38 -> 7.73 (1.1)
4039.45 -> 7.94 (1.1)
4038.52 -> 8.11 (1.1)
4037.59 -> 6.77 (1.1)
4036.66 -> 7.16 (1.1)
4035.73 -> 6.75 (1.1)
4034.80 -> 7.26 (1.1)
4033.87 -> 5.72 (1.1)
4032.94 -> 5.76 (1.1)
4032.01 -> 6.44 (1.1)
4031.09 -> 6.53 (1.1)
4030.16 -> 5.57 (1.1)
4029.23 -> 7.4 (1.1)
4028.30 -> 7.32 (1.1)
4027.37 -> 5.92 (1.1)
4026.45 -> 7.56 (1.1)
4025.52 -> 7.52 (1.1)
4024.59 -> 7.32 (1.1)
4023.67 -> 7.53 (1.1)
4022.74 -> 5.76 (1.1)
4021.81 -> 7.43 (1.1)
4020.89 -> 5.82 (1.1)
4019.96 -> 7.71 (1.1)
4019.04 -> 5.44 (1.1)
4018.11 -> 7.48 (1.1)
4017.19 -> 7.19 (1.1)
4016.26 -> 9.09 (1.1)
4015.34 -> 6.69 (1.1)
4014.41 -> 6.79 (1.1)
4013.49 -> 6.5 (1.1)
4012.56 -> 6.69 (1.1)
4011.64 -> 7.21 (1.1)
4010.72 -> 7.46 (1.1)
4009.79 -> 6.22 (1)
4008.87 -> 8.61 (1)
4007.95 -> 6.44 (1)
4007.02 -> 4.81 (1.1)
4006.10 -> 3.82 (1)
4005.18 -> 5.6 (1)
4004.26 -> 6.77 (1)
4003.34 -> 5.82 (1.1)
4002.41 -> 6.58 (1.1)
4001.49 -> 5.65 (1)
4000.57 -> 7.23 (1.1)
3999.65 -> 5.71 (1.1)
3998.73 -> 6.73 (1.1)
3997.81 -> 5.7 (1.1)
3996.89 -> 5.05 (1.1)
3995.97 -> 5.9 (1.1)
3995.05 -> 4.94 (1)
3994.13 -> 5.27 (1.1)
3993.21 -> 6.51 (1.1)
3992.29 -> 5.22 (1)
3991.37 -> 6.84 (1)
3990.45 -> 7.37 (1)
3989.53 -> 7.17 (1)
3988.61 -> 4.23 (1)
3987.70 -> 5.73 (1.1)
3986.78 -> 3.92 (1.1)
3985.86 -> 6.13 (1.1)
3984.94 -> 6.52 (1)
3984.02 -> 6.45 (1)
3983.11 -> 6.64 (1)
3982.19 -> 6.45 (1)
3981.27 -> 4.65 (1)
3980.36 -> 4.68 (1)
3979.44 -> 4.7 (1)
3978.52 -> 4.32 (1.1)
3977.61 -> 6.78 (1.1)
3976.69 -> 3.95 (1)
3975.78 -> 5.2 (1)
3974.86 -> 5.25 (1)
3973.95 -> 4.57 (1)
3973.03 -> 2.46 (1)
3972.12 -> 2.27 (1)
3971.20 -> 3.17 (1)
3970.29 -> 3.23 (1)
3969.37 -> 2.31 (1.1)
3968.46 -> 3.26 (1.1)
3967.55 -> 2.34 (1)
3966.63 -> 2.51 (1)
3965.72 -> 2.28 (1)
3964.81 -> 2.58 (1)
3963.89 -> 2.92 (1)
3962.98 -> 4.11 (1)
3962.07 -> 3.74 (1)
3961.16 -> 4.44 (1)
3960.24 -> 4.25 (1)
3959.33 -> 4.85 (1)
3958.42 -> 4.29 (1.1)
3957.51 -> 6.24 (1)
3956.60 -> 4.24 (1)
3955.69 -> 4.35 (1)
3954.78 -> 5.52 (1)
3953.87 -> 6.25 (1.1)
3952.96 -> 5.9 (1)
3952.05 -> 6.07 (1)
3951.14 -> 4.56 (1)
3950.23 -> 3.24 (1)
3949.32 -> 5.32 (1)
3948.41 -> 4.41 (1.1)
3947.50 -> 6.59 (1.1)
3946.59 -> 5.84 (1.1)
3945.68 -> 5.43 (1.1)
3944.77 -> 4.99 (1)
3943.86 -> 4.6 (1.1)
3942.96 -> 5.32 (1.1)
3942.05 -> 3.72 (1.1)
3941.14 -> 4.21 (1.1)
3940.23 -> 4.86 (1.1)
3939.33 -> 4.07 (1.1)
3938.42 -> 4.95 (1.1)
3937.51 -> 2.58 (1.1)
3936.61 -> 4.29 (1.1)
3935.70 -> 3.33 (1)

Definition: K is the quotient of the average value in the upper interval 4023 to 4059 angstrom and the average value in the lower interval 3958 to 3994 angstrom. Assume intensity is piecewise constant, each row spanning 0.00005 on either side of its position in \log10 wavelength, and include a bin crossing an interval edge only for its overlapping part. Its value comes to 1.48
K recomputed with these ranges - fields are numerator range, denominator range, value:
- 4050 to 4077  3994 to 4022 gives 1.07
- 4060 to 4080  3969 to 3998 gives 1.38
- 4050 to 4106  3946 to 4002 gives 1.31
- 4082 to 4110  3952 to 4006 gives 1.17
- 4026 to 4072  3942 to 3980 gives 1.60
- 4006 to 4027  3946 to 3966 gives 1.48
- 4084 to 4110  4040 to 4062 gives 0.83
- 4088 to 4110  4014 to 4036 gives 0.80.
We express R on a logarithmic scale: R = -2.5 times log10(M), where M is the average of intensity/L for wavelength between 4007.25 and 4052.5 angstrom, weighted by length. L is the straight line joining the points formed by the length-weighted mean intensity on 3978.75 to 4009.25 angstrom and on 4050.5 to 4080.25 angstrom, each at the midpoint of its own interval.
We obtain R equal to -0.10 mag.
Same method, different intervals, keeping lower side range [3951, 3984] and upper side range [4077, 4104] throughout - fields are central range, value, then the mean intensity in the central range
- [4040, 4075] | -0.21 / 6.93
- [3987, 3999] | -0.23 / 5.85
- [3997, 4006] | -0.24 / 6.06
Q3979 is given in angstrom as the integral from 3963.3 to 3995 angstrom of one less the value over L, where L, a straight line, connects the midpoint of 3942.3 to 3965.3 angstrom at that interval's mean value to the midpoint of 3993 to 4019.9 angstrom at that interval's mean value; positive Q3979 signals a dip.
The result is 5.4 angstrom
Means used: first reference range 4.79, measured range 4.65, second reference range 6.36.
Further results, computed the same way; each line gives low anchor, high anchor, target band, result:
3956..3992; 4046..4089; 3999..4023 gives -4.8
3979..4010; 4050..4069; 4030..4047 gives -0.7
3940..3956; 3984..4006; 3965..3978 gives 4.7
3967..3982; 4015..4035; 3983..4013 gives -4.6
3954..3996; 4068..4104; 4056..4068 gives -2.5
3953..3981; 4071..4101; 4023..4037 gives -4.1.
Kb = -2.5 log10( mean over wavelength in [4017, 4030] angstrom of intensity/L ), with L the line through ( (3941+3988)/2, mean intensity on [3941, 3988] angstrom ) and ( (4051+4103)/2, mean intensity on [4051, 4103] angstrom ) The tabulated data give -0.228 mag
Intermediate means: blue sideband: 4.57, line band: 6.92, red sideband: 6.55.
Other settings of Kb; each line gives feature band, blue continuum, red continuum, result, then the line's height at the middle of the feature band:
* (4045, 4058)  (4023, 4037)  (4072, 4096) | 0.019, 6.68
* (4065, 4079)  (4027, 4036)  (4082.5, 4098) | -0.102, 6.25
